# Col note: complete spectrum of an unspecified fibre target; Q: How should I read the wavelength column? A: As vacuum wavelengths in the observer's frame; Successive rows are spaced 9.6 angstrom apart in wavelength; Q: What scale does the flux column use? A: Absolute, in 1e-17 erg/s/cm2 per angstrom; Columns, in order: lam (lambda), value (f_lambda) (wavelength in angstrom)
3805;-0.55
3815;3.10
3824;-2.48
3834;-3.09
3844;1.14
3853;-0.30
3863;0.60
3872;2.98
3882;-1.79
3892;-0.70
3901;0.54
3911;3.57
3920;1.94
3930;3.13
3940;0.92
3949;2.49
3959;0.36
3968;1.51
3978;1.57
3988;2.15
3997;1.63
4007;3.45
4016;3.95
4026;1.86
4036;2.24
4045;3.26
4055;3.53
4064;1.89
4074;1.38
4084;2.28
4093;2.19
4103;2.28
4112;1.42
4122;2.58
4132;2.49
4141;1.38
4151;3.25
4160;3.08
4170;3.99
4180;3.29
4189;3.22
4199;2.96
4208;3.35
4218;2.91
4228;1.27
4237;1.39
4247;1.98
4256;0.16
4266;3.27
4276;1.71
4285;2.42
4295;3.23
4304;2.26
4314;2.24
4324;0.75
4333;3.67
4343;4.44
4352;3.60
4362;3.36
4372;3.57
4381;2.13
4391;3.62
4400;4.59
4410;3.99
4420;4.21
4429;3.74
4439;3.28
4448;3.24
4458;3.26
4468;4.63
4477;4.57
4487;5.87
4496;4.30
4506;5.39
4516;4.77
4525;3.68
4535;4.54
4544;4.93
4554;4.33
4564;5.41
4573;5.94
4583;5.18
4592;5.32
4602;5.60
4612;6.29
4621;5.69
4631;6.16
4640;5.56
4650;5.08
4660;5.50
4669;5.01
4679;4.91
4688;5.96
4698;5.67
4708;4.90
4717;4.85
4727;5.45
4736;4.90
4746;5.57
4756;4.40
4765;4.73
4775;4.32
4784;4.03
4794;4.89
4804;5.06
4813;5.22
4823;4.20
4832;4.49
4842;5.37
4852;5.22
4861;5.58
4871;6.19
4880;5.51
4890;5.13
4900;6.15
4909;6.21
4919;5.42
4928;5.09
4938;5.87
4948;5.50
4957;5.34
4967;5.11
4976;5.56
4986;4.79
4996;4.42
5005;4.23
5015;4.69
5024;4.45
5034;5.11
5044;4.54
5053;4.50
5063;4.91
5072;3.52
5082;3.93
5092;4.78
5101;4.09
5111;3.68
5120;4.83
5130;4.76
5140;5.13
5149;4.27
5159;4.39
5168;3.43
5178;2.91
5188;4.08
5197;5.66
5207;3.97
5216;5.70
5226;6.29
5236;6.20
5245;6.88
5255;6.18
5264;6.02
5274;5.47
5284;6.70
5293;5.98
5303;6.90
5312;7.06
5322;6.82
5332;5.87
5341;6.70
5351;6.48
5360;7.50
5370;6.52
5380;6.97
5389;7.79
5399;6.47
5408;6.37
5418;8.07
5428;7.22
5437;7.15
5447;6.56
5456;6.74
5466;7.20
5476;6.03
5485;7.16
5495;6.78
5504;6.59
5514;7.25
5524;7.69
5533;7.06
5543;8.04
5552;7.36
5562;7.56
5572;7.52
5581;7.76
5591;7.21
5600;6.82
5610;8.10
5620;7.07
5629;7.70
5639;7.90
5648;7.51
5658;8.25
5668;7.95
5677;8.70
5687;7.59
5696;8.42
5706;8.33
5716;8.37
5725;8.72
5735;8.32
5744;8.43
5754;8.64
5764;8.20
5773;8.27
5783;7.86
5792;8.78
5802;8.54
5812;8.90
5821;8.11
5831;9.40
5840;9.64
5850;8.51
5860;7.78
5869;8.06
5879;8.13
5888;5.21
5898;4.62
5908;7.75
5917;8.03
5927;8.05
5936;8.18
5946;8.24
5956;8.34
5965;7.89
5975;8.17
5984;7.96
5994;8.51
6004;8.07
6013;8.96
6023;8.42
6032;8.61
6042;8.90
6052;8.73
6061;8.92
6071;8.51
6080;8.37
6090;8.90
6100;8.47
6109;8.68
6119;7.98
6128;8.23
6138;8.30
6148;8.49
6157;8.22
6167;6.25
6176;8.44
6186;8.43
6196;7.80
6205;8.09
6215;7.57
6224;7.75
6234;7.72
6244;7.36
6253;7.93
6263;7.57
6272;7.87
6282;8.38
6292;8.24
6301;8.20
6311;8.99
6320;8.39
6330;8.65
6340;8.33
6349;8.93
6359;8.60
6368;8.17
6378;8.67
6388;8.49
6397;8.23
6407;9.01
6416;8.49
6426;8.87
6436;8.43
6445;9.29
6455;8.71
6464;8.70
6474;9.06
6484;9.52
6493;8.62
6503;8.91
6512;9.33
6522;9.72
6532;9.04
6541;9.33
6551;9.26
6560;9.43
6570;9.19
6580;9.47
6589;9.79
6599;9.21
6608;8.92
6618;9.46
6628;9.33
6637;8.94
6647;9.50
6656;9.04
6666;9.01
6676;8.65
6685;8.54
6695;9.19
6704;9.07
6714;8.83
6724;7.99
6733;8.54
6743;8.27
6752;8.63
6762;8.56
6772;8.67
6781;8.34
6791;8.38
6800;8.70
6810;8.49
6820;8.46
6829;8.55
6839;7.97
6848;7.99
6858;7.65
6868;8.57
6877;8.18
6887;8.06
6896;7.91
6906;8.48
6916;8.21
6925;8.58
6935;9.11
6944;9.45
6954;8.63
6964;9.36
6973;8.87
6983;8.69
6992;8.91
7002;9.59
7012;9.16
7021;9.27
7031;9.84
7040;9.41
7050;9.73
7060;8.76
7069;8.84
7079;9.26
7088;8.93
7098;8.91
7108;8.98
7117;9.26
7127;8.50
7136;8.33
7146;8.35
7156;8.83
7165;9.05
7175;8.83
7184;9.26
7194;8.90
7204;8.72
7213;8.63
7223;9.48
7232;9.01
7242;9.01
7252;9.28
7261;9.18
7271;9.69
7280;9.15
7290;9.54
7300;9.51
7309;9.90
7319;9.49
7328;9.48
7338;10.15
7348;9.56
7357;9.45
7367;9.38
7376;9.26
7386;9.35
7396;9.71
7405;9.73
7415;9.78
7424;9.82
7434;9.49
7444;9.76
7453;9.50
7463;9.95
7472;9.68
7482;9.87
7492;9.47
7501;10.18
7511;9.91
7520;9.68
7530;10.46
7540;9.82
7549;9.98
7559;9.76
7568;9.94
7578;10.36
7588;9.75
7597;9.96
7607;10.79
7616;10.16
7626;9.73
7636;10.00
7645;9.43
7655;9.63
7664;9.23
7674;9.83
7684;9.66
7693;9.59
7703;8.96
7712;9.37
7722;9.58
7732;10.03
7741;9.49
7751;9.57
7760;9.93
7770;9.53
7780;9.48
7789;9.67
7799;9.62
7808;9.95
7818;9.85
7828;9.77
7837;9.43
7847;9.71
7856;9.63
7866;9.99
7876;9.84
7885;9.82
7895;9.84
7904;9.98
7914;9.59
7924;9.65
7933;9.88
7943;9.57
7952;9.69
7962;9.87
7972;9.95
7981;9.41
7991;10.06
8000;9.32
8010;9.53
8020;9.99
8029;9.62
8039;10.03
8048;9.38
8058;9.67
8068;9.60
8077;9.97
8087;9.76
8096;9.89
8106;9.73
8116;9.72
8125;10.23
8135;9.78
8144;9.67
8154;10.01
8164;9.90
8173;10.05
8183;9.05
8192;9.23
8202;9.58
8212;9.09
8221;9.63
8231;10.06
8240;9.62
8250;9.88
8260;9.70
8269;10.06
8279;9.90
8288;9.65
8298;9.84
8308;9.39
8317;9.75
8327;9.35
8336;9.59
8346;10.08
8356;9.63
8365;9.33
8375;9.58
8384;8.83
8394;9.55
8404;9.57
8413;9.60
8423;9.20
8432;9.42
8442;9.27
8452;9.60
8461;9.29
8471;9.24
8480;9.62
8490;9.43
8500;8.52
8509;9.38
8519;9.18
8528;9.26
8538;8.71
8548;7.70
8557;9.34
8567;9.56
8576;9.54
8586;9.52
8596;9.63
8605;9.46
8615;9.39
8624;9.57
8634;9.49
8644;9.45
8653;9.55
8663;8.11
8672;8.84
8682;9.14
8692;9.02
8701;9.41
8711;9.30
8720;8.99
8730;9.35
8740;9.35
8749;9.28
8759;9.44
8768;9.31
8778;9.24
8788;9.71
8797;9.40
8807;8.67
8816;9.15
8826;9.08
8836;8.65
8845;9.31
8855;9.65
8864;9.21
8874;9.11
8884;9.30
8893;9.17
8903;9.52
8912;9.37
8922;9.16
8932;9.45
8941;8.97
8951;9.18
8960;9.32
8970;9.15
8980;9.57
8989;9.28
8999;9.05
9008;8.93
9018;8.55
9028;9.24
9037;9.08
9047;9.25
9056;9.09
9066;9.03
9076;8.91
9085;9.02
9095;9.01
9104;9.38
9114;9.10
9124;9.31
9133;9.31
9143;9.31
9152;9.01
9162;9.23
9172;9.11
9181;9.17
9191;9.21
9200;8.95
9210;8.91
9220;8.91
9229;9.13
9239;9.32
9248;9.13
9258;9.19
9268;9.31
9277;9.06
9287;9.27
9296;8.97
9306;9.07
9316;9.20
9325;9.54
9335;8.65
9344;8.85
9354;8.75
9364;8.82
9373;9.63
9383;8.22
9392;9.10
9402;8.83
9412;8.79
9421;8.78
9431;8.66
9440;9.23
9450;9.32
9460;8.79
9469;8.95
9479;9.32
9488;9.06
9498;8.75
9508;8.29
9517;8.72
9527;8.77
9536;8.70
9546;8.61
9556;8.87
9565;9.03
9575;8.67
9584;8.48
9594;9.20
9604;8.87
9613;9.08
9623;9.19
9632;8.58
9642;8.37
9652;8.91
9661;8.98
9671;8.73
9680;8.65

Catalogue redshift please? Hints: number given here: 0.000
